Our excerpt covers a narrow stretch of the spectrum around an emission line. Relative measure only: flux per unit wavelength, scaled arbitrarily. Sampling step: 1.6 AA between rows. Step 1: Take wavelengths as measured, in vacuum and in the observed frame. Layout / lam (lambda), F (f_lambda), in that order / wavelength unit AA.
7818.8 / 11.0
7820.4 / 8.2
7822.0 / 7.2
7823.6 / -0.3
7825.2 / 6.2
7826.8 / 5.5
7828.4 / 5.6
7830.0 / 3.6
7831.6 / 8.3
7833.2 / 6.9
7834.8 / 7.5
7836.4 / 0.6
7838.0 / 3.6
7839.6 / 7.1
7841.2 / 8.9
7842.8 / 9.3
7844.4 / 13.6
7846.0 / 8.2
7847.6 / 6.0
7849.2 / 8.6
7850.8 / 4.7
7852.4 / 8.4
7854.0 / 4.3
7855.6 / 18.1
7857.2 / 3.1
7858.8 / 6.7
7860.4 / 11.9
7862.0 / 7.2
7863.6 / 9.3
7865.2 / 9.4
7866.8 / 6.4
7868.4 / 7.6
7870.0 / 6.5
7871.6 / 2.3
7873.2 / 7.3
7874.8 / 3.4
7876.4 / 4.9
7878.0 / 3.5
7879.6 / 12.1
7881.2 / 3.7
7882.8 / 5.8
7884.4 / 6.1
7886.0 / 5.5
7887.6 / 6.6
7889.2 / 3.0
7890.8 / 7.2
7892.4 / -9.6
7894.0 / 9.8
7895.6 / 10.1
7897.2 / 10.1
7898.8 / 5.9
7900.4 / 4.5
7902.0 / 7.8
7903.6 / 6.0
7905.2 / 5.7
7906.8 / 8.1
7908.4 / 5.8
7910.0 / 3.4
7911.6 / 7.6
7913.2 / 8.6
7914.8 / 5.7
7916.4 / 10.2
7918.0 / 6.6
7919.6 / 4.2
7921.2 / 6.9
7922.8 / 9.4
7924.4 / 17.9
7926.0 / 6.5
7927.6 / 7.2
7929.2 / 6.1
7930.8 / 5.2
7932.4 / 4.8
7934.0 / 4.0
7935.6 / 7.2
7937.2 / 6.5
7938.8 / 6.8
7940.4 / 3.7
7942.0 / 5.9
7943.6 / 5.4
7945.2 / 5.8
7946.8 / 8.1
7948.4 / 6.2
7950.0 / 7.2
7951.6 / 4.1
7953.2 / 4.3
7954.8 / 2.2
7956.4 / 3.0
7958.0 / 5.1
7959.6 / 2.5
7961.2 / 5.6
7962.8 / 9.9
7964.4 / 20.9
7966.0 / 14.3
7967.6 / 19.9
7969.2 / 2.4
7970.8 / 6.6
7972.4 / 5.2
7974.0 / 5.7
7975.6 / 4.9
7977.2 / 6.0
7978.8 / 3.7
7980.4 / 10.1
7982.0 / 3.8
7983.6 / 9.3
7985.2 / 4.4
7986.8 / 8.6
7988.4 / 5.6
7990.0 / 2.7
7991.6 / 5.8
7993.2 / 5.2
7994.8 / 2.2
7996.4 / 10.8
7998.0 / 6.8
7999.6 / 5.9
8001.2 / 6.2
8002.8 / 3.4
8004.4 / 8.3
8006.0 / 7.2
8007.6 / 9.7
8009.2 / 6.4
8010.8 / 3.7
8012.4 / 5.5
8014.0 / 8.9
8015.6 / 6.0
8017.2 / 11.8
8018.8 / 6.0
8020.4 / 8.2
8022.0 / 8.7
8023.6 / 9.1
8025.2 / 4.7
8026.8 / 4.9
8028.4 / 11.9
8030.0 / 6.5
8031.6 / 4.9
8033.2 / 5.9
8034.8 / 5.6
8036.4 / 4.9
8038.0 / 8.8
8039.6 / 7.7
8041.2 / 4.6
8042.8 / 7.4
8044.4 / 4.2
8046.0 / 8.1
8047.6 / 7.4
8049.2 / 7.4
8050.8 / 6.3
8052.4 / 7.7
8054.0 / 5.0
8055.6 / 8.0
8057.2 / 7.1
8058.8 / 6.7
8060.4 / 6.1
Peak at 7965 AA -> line H-gamma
